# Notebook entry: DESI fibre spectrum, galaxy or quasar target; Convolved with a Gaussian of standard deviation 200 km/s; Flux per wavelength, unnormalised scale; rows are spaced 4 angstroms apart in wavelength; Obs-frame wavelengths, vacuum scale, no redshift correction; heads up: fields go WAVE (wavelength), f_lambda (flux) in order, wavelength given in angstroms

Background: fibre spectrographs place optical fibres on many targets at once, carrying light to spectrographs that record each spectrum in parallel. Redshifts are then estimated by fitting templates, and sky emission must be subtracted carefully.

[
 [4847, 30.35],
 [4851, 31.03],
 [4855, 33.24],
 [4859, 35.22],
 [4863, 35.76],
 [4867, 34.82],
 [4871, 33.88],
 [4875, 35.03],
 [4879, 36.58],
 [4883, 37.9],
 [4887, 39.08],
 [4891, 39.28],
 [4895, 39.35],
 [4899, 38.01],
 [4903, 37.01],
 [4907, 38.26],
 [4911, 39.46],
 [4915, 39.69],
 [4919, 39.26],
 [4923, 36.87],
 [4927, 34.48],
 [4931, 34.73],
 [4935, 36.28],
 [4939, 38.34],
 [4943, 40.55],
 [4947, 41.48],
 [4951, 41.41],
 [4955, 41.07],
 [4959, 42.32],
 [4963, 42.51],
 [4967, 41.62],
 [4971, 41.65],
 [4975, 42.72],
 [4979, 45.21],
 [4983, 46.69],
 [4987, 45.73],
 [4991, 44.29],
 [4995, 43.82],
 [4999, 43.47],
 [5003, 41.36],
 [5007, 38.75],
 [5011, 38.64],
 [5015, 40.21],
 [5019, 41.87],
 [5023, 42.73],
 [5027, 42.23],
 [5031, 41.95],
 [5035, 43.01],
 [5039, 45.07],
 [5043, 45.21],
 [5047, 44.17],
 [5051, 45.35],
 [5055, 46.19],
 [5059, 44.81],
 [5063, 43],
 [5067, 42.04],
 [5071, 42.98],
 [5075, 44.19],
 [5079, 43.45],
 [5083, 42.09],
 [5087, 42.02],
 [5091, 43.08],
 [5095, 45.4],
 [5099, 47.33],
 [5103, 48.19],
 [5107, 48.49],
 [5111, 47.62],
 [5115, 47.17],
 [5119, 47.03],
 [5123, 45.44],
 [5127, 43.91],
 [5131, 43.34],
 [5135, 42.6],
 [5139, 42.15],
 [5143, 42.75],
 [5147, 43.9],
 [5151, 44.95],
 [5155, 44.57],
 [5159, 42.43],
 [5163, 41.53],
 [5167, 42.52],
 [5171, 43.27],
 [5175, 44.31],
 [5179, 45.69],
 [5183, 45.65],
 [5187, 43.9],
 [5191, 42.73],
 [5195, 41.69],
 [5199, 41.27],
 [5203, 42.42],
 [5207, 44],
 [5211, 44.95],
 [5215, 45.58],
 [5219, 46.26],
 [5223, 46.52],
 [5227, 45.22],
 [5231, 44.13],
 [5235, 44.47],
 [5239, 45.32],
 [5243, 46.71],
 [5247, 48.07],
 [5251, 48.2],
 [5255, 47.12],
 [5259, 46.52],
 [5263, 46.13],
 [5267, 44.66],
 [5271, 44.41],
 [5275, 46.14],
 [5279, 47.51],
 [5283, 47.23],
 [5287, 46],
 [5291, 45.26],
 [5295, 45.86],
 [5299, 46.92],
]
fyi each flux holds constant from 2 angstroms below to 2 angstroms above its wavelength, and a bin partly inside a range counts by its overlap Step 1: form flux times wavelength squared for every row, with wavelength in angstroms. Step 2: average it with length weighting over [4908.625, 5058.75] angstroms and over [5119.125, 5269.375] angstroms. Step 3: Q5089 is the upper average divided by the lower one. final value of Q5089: 1.16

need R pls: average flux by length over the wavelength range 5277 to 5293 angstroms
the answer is 46.5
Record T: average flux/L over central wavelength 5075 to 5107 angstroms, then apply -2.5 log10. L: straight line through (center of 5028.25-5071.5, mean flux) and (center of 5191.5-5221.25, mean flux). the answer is -0.02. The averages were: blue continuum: 44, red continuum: 43.7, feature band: 44.7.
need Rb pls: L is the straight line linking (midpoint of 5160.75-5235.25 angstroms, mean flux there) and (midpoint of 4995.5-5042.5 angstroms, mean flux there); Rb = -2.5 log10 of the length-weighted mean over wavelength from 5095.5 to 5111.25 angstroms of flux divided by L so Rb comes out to -0.12 mag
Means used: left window 41.9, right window 44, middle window 47.7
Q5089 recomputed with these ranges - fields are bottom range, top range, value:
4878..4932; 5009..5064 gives 1.20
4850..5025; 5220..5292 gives 1.32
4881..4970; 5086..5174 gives 1.24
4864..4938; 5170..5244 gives 1.35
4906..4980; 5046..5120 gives 1.19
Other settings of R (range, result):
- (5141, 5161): 43.7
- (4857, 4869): 35.3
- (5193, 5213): 42.9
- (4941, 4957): 41.1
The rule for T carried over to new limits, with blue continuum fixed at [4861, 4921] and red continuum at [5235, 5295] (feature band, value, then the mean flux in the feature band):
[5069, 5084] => -0.035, 43.2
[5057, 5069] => -0.044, 43.3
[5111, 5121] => -0.106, 47.2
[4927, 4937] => 0.095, 35.3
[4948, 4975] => -0.070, 41.8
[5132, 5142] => 0.020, 42.5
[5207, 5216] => 0.002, 44.9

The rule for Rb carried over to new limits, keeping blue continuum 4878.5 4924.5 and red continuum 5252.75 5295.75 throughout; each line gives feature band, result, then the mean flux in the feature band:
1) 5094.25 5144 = -0.065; 45.6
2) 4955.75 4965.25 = -0.067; 42.2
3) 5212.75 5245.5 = -0.009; 45.6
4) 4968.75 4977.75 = -0.065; 42.4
